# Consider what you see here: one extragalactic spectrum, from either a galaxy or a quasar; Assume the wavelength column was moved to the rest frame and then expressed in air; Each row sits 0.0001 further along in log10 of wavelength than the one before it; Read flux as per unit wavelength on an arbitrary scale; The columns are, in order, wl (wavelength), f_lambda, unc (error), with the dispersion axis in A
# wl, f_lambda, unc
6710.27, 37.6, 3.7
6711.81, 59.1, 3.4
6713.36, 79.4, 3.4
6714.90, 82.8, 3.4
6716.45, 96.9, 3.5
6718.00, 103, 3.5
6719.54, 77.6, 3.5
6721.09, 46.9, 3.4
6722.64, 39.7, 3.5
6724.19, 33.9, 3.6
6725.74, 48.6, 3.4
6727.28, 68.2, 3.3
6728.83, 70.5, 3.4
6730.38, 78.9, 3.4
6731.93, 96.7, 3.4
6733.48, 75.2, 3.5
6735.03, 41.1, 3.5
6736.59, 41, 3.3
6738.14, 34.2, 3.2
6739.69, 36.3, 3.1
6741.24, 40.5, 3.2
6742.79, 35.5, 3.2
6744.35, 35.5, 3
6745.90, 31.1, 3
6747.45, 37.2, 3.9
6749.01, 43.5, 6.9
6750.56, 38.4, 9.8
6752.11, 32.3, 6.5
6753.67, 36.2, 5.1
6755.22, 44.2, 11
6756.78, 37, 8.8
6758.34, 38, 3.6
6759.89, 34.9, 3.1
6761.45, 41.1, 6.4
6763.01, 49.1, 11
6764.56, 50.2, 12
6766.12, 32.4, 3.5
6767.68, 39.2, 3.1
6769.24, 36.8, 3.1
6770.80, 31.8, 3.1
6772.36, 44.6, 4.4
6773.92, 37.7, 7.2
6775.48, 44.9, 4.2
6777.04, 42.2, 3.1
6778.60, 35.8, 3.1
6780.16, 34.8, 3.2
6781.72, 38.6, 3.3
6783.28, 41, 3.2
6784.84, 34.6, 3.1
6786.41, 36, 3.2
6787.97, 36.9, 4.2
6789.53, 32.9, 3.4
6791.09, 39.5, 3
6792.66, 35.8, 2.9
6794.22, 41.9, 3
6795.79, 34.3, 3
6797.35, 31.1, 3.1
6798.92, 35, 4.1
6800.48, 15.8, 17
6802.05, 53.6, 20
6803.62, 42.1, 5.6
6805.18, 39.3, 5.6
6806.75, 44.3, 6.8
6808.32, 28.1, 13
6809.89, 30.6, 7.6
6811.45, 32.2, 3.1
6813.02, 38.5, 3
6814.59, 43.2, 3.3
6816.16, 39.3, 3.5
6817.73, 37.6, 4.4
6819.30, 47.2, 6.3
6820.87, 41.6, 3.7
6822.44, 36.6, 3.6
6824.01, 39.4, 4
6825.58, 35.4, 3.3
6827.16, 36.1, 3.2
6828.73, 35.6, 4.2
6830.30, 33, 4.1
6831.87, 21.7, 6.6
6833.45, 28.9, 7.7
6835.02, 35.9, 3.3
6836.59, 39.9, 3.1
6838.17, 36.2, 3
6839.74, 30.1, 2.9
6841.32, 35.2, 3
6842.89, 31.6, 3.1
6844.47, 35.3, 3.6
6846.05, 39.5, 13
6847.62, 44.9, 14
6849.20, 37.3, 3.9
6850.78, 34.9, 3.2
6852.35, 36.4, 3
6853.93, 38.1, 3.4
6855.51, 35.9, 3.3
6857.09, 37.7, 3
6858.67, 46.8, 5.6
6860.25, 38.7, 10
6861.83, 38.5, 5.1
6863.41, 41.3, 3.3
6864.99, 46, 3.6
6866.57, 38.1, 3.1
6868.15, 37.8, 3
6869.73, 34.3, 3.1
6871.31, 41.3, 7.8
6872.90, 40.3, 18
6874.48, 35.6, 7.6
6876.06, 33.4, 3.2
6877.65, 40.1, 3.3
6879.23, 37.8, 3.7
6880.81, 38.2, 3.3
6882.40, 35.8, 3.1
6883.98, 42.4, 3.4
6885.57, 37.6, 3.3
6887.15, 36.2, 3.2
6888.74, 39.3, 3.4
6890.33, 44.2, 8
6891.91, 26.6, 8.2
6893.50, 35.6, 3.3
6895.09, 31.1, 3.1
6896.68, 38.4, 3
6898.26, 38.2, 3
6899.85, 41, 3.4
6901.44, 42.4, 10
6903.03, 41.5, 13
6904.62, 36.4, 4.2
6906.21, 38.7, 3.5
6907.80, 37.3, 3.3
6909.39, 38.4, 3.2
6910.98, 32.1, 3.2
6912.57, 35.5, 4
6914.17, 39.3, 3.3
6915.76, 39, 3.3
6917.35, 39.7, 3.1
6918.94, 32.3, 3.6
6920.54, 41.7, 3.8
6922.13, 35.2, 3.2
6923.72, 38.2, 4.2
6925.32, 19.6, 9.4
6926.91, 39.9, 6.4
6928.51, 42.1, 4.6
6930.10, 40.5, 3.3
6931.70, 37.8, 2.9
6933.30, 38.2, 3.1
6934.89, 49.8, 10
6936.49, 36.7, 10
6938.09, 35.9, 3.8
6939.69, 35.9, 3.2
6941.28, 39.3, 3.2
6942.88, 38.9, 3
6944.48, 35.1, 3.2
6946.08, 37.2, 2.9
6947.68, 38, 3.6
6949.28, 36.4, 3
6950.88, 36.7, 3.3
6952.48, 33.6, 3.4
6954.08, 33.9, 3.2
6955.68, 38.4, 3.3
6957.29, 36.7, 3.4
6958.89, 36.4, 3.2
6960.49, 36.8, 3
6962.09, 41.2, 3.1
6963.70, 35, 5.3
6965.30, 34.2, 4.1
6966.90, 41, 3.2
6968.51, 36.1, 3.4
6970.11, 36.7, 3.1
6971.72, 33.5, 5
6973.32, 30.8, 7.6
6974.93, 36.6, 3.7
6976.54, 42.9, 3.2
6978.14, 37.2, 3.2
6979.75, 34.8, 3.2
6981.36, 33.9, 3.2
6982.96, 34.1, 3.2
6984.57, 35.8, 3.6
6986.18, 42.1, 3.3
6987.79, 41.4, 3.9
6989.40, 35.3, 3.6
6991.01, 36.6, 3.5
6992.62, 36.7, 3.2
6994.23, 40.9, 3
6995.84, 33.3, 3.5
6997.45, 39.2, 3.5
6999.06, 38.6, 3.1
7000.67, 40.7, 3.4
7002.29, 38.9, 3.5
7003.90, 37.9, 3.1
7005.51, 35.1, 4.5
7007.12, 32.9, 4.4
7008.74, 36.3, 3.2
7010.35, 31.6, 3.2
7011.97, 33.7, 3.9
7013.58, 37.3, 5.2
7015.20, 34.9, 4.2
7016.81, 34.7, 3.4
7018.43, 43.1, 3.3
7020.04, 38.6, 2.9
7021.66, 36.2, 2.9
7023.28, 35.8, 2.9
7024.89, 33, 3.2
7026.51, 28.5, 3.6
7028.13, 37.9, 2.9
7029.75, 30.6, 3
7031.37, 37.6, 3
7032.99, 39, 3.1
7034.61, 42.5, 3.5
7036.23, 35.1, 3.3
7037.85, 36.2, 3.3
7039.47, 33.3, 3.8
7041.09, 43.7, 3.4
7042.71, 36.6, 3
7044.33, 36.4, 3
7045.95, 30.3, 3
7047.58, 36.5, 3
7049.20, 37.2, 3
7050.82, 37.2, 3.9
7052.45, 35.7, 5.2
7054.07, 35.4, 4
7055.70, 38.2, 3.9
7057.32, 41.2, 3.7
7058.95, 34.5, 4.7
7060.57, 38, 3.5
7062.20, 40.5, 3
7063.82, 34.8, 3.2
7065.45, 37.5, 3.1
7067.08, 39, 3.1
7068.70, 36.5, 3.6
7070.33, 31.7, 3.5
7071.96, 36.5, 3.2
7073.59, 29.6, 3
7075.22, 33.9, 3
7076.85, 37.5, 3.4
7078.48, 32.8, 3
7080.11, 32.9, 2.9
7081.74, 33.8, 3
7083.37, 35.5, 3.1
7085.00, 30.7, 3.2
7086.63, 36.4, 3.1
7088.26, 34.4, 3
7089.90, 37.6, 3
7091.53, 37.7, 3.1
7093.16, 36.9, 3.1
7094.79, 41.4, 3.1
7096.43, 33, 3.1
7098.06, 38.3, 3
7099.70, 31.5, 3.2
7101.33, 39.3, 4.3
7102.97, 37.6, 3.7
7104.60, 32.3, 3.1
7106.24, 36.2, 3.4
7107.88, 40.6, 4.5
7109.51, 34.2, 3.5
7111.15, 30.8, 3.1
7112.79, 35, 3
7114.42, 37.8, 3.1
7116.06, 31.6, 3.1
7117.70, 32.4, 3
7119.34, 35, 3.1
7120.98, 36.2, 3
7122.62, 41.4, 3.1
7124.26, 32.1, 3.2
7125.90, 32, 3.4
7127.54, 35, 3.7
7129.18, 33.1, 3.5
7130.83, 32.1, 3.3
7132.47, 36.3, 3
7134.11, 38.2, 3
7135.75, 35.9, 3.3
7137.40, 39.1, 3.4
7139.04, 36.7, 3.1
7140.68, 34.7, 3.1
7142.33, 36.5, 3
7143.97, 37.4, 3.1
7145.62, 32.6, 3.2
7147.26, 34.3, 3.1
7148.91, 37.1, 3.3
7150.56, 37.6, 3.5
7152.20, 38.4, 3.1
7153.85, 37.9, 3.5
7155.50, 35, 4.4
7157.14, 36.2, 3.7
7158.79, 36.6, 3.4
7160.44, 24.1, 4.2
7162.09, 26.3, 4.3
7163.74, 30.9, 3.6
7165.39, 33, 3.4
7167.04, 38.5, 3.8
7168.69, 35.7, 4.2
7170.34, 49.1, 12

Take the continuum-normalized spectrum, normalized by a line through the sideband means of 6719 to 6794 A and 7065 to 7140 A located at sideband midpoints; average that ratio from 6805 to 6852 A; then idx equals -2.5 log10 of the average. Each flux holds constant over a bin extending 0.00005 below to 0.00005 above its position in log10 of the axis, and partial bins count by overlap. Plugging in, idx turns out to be 0.15 mag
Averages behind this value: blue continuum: 43.4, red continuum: 35.3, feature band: 36.3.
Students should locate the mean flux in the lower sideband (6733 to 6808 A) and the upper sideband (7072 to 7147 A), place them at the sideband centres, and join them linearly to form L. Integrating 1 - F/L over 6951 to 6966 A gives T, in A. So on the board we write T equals 0.2 A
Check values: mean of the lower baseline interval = 38.6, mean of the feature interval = 36.3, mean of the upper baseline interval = 35.3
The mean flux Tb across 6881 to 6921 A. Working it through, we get 37.6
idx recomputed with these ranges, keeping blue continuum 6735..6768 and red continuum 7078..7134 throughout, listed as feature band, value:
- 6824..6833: 0.15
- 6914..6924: -0.03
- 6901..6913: -0.02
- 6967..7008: -0.02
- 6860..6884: -0.04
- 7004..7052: 0.00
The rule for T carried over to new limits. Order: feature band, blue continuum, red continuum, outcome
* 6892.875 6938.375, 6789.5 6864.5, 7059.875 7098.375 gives -1.6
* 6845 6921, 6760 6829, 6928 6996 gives -1.0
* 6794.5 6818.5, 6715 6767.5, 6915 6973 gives 5.0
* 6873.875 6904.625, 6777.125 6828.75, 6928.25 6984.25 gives -0.4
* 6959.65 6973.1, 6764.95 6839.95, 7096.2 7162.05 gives -0.2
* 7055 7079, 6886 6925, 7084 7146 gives -0.2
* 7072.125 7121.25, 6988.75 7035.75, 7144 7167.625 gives 0.1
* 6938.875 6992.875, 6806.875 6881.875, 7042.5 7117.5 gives -0.5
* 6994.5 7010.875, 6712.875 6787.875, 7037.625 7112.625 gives 0.8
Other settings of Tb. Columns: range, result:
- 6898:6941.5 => 37.9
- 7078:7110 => 35.7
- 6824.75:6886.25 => 37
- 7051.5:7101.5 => 35.9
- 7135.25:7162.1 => 35.3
